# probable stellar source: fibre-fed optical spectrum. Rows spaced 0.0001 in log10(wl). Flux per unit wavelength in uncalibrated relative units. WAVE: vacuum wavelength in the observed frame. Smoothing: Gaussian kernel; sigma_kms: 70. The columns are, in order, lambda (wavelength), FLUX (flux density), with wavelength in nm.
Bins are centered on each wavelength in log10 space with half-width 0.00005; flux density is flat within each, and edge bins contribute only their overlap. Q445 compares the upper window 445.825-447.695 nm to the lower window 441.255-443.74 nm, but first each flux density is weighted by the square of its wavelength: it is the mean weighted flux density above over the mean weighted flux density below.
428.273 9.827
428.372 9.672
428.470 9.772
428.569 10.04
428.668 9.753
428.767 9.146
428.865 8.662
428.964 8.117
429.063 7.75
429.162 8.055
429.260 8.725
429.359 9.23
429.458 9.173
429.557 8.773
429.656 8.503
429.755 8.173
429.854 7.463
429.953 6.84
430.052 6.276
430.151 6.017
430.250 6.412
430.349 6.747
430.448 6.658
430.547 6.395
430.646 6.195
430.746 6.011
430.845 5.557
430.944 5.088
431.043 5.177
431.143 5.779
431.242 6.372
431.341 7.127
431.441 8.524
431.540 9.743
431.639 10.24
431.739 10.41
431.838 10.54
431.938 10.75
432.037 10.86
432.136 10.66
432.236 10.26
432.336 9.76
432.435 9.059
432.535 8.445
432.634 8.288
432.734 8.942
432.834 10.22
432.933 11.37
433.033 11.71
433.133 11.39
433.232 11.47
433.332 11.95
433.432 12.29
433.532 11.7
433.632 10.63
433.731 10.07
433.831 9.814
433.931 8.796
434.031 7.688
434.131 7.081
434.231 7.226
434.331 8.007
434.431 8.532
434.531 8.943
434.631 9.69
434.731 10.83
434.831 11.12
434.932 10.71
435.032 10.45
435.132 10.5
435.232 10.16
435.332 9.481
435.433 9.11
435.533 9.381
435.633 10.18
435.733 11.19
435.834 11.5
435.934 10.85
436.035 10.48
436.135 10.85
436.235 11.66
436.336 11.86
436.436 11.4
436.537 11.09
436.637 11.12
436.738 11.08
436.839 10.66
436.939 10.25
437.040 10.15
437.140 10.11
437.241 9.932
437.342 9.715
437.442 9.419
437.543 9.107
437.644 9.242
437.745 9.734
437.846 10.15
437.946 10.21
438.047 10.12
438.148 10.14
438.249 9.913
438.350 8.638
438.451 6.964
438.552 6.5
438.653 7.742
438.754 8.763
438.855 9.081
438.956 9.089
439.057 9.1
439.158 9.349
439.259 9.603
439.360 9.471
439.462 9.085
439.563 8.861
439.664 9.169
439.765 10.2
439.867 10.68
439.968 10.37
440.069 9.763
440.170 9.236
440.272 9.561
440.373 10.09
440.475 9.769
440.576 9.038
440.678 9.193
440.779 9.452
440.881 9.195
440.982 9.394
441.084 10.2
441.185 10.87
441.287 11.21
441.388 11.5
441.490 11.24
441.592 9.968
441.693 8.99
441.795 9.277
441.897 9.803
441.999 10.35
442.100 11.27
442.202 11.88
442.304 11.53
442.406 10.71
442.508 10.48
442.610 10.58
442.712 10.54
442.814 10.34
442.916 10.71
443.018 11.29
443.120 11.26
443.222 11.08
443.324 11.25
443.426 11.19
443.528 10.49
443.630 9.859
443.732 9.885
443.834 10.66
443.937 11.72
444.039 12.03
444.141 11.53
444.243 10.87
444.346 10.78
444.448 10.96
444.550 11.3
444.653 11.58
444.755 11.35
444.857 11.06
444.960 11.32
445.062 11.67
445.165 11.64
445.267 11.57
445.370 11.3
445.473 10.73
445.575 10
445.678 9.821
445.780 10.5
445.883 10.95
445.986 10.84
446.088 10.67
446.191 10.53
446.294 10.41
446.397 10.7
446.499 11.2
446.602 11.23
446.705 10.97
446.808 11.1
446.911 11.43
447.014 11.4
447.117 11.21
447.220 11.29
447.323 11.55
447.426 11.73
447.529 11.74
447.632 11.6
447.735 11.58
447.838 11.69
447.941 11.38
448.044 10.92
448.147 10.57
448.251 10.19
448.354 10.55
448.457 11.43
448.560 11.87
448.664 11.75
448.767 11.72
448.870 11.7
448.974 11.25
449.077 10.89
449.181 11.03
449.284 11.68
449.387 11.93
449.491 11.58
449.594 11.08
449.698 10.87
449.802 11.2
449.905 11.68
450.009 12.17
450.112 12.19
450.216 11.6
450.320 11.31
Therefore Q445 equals 1.1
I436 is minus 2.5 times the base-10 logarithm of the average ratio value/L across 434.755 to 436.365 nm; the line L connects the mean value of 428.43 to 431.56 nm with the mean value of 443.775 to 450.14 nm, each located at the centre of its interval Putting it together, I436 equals -0.21 mag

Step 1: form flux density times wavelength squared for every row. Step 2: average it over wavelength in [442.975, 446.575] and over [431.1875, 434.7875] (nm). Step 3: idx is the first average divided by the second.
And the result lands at 1.19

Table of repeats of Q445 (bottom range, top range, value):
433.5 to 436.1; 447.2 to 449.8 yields 1.23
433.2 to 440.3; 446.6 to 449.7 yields 1.21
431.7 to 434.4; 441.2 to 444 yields 1.12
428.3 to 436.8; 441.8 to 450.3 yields 1.28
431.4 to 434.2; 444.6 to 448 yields 1.18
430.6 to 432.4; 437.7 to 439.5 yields 1.13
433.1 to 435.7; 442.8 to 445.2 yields 1.17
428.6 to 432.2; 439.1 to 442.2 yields 1.30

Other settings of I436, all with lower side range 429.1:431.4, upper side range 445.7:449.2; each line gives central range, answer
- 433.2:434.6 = -0.212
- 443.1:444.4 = -0.072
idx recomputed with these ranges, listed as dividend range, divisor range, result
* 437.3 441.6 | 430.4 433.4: 1.11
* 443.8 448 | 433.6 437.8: 1.17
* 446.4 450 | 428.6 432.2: 1.54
